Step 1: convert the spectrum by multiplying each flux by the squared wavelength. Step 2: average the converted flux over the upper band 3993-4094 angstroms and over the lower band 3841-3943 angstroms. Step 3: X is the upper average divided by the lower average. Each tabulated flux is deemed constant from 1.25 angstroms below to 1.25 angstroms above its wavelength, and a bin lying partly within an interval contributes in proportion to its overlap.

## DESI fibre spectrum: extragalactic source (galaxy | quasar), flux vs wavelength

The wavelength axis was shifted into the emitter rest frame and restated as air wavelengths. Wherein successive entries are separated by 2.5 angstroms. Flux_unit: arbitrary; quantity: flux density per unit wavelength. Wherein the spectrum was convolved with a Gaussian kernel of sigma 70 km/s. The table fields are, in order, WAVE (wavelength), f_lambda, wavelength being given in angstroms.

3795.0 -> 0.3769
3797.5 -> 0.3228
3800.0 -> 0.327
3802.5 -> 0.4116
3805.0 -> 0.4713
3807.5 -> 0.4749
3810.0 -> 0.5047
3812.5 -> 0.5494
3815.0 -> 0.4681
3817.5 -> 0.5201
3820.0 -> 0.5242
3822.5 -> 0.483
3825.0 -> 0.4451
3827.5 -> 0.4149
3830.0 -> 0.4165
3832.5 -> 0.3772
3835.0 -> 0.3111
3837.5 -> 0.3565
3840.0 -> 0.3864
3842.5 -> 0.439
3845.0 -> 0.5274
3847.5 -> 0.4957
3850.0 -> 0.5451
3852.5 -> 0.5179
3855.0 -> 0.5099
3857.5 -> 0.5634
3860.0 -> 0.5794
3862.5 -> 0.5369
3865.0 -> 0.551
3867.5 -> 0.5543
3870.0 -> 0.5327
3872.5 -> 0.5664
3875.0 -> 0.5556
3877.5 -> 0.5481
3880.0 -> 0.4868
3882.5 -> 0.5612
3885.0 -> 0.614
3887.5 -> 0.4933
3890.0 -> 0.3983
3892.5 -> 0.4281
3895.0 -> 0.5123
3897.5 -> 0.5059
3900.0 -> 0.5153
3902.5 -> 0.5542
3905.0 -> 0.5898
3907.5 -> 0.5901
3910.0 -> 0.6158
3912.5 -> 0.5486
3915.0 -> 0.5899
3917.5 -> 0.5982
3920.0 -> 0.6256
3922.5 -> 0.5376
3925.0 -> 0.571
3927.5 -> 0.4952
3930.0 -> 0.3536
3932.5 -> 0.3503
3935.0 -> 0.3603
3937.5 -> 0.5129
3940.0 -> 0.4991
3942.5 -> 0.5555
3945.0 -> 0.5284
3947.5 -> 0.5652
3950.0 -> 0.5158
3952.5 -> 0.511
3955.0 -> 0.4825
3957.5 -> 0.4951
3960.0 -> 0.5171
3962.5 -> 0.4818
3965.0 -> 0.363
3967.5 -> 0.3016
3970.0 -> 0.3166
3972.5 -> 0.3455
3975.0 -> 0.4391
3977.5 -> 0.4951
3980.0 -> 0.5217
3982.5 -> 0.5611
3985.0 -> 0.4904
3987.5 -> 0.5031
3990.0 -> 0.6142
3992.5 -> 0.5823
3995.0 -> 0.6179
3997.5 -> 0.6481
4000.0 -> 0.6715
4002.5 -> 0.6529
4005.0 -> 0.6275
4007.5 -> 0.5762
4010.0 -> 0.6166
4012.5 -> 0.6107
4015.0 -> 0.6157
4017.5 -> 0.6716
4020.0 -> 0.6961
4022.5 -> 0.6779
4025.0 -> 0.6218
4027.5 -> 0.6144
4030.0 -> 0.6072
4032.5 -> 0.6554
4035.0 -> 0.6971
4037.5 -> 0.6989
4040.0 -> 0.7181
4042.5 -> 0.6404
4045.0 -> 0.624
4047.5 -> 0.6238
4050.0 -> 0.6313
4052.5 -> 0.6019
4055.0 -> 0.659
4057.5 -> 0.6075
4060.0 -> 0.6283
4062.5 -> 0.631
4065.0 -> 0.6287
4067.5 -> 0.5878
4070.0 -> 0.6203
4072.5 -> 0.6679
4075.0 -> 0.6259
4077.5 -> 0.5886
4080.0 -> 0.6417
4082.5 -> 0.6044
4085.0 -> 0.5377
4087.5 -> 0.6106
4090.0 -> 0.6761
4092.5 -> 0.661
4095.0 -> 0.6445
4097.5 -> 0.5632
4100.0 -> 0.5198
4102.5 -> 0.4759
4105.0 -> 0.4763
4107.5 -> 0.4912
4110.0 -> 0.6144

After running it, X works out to 1.3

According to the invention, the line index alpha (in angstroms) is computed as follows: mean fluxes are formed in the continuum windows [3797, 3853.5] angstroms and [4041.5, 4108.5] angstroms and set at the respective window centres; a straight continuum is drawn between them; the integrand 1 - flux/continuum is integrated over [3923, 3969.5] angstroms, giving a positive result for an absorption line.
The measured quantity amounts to 4.8 angstroms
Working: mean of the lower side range 0.449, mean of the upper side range 0.603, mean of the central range 0.469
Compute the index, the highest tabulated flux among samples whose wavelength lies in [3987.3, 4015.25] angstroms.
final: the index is 0.6715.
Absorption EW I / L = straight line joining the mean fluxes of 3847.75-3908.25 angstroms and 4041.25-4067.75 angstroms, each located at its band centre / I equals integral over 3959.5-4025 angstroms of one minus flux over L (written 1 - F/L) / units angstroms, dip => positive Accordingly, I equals 5.0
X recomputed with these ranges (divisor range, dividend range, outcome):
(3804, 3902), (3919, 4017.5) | 1.11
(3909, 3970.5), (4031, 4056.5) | 1.40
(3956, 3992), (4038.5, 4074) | 1.43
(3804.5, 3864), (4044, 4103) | 1.45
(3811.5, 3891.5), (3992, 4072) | 1.41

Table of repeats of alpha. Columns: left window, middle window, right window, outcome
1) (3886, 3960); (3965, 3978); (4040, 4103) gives 4.19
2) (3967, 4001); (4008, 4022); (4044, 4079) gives -2.12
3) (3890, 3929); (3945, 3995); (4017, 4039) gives 9.97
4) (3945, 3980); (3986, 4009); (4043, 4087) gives -4.46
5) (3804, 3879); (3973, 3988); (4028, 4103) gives 2.09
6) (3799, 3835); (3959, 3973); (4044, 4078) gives 4.25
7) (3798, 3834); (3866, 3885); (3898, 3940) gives -2.09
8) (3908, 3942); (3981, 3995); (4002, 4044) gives 1.03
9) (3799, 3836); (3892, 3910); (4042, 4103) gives -1.27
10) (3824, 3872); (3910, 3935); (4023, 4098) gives 0.73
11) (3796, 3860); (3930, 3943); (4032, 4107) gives 2.18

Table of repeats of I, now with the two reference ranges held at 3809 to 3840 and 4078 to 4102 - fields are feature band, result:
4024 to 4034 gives -1.1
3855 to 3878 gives -4.0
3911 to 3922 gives -1.9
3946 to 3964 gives 0.5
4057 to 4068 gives -0.6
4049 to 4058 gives -0.7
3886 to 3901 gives 0.3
